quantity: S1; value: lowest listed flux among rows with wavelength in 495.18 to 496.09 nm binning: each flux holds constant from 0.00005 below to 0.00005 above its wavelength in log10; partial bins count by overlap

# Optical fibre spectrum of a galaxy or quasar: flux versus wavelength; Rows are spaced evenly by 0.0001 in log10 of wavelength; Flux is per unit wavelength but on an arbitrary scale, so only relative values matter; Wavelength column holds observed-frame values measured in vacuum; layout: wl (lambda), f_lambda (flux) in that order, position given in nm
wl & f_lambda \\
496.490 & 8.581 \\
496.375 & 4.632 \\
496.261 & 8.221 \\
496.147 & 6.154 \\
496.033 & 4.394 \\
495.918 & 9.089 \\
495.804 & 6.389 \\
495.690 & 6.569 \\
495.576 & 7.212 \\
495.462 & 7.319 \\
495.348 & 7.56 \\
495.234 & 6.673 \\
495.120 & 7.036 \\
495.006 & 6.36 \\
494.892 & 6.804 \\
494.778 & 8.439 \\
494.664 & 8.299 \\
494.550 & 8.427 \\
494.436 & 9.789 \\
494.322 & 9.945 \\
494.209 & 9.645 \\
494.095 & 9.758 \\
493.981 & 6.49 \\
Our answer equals 4.394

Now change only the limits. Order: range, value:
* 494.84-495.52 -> 6.36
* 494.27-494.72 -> 8.299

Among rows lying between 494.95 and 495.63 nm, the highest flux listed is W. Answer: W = 7.56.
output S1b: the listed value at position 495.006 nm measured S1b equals 6.36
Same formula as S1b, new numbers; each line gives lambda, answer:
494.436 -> 9.789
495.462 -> 7.319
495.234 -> 6.673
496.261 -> 8.221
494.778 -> 8.439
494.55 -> 8.427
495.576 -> 7.212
